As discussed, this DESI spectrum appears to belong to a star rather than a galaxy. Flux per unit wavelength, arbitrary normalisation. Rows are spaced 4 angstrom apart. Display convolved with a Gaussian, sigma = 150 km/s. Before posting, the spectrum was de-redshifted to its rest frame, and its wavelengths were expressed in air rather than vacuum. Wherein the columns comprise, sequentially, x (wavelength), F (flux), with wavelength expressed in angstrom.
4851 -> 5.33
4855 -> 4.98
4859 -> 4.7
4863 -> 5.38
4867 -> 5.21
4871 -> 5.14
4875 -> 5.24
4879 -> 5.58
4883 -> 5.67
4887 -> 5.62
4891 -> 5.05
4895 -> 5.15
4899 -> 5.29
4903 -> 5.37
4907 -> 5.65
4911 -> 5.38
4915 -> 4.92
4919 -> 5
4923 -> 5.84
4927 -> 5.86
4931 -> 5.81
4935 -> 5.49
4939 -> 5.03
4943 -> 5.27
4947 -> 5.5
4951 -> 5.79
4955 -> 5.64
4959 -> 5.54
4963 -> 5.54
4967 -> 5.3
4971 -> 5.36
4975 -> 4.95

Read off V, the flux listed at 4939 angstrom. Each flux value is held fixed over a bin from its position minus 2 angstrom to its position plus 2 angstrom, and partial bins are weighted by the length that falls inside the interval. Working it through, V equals 5.03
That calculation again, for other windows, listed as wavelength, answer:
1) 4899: 5.29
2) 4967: 5.3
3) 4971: 5.36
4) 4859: 4.7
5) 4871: 5.14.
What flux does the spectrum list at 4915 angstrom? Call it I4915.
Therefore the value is 4.92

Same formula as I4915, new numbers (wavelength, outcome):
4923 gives 5.84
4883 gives 5.67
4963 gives 5.54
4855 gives 4.98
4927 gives 5.86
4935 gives 5.49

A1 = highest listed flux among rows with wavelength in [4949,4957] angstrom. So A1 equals 5.79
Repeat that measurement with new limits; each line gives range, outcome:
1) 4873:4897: 5.67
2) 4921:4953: 5.86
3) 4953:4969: 5.64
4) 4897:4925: 5.84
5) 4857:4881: 5.58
